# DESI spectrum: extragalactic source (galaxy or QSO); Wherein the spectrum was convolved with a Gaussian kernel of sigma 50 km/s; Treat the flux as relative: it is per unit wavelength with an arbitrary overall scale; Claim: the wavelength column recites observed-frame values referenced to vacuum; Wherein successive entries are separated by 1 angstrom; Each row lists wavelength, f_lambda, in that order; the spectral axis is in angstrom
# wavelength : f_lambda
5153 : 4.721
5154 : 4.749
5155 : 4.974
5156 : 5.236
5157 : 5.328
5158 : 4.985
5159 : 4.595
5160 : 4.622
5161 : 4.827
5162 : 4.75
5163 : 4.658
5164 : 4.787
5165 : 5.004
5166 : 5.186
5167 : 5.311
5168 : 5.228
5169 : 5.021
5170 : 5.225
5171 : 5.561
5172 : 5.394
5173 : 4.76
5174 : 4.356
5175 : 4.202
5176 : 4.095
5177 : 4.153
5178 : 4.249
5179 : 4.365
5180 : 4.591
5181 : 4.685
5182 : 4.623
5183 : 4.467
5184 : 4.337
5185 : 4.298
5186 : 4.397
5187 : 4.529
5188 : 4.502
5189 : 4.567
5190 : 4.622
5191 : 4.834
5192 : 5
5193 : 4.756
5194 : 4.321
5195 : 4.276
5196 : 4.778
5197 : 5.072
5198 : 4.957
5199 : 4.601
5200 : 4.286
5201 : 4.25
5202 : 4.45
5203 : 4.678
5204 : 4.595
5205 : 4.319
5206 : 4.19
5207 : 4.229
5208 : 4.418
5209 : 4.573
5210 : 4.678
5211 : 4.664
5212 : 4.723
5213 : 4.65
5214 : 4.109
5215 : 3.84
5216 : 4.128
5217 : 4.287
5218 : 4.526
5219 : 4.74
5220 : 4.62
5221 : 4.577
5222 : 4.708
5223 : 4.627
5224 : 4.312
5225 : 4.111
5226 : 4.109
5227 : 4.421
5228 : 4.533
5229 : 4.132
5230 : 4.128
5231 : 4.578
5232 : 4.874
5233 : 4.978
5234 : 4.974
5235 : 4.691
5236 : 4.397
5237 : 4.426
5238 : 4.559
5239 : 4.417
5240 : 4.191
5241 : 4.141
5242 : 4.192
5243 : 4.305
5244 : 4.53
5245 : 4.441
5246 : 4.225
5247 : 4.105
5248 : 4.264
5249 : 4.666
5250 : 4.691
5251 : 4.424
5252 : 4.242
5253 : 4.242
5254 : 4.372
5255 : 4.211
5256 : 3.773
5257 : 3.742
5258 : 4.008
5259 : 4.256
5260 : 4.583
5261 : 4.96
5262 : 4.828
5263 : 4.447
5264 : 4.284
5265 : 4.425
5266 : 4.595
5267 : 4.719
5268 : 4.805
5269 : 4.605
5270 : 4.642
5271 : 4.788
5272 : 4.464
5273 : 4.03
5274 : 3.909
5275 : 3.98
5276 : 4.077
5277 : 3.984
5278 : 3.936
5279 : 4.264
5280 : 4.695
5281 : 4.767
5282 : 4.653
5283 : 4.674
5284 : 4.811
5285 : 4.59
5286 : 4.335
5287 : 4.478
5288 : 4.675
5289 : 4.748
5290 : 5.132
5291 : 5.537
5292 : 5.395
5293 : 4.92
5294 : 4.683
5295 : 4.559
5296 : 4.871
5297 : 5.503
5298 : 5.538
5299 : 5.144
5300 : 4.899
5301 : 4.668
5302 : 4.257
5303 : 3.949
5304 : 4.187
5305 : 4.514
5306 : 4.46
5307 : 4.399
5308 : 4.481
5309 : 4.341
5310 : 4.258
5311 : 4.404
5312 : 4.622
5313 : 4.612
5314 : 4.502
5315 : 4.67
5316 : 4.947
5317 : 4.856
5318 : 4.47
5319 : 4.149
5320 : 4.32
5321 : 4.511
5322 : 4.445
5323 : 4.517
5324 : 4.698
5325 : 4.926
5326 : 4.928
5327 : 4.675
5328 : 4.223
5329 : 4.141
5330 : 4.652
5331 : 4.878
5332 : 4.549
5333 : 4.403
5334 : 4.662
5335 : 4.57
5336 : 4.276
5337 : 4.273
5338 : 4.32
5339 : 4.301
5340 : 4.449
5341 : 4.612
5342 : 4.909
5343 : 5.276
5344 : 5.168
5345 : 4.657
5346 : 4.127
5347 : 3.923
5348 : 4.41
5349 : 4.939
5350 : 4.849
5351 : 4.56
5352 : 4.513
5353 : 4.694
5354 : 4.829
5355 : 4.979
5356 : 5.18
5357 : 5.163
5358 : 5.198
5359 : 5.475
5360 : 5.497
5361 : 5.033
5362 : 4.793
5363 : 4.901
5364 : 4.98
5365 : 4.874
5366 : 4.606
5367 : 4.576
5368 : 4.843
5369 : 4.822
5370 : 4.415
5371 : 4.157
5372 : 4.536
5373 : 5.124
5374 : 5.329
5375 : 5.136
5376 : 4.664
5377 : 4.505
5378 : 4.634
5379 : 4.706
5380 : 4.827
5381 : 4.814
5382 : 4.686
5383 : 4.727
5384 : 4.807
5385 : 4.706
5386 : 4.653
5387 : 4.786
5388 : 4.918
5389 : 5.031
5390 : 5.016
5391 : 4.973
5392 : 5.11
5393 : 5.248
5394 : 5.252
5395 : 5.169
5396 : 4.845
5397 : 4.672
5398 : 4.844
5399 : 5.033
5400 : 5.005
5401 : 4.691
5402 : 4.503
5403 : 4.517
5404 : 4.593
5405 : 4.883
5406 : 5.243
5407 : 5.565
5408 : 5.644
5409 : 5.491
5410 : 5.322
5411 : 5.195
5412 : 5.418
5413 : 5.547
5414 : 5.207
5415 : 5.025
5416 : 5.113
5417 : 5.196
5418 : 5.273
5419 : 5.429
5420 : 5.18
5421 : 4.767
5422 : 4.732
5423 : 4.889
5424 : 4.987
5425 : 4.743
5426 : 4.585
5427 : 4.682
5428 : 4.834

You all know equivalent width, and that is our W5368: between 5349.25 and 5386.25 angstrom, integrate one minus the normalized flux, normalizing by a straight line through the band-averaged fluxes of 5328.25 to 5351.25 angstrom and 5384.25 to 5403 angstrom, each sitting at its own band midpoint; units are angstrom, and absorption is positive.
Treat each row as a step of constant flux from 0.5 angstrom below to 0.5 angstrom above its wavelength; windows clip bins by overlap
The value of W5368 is -0.8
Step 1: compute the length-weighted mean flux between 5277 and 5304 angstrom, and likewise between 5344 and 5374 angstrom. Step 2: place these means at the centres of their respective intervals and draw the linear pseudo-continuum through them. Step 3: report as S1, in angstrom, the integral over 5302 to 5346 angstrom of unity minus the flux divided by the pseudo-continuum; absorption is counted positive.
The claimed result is 2.15 angstrom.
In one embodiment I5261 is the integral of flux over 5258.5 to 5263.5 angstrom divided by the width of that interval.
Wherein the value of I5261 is 4.61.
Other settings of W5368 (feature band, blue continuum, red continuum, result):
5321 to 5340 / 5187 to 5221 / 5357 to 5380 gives 1.0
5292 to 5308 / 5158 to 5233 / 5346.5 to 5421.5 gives 0.2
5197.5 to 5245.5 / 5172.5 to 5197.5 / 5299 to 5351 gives 0.7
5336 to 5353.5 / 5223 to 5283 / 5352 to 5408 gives 0.6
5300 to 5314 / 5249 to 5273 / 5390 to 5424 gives 0.7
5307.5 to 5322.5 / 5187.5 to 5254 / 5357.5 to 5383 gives 0.6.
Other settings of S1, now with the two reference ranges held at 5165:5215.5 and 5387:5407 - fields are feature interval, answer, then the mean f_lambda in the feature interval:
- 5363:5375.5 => 0.3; 4.79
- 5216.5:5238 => 0.7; 4.51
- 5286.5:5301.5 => -0.7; 4.98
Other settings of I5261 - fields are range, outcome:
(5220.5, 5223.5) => 4.64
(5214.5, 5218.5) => 4.2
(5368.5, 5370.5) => 4.62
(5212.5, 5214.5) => 4.38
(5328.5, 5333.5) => 4.52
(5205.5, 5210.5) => 4.42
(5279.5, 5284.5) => 4.72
